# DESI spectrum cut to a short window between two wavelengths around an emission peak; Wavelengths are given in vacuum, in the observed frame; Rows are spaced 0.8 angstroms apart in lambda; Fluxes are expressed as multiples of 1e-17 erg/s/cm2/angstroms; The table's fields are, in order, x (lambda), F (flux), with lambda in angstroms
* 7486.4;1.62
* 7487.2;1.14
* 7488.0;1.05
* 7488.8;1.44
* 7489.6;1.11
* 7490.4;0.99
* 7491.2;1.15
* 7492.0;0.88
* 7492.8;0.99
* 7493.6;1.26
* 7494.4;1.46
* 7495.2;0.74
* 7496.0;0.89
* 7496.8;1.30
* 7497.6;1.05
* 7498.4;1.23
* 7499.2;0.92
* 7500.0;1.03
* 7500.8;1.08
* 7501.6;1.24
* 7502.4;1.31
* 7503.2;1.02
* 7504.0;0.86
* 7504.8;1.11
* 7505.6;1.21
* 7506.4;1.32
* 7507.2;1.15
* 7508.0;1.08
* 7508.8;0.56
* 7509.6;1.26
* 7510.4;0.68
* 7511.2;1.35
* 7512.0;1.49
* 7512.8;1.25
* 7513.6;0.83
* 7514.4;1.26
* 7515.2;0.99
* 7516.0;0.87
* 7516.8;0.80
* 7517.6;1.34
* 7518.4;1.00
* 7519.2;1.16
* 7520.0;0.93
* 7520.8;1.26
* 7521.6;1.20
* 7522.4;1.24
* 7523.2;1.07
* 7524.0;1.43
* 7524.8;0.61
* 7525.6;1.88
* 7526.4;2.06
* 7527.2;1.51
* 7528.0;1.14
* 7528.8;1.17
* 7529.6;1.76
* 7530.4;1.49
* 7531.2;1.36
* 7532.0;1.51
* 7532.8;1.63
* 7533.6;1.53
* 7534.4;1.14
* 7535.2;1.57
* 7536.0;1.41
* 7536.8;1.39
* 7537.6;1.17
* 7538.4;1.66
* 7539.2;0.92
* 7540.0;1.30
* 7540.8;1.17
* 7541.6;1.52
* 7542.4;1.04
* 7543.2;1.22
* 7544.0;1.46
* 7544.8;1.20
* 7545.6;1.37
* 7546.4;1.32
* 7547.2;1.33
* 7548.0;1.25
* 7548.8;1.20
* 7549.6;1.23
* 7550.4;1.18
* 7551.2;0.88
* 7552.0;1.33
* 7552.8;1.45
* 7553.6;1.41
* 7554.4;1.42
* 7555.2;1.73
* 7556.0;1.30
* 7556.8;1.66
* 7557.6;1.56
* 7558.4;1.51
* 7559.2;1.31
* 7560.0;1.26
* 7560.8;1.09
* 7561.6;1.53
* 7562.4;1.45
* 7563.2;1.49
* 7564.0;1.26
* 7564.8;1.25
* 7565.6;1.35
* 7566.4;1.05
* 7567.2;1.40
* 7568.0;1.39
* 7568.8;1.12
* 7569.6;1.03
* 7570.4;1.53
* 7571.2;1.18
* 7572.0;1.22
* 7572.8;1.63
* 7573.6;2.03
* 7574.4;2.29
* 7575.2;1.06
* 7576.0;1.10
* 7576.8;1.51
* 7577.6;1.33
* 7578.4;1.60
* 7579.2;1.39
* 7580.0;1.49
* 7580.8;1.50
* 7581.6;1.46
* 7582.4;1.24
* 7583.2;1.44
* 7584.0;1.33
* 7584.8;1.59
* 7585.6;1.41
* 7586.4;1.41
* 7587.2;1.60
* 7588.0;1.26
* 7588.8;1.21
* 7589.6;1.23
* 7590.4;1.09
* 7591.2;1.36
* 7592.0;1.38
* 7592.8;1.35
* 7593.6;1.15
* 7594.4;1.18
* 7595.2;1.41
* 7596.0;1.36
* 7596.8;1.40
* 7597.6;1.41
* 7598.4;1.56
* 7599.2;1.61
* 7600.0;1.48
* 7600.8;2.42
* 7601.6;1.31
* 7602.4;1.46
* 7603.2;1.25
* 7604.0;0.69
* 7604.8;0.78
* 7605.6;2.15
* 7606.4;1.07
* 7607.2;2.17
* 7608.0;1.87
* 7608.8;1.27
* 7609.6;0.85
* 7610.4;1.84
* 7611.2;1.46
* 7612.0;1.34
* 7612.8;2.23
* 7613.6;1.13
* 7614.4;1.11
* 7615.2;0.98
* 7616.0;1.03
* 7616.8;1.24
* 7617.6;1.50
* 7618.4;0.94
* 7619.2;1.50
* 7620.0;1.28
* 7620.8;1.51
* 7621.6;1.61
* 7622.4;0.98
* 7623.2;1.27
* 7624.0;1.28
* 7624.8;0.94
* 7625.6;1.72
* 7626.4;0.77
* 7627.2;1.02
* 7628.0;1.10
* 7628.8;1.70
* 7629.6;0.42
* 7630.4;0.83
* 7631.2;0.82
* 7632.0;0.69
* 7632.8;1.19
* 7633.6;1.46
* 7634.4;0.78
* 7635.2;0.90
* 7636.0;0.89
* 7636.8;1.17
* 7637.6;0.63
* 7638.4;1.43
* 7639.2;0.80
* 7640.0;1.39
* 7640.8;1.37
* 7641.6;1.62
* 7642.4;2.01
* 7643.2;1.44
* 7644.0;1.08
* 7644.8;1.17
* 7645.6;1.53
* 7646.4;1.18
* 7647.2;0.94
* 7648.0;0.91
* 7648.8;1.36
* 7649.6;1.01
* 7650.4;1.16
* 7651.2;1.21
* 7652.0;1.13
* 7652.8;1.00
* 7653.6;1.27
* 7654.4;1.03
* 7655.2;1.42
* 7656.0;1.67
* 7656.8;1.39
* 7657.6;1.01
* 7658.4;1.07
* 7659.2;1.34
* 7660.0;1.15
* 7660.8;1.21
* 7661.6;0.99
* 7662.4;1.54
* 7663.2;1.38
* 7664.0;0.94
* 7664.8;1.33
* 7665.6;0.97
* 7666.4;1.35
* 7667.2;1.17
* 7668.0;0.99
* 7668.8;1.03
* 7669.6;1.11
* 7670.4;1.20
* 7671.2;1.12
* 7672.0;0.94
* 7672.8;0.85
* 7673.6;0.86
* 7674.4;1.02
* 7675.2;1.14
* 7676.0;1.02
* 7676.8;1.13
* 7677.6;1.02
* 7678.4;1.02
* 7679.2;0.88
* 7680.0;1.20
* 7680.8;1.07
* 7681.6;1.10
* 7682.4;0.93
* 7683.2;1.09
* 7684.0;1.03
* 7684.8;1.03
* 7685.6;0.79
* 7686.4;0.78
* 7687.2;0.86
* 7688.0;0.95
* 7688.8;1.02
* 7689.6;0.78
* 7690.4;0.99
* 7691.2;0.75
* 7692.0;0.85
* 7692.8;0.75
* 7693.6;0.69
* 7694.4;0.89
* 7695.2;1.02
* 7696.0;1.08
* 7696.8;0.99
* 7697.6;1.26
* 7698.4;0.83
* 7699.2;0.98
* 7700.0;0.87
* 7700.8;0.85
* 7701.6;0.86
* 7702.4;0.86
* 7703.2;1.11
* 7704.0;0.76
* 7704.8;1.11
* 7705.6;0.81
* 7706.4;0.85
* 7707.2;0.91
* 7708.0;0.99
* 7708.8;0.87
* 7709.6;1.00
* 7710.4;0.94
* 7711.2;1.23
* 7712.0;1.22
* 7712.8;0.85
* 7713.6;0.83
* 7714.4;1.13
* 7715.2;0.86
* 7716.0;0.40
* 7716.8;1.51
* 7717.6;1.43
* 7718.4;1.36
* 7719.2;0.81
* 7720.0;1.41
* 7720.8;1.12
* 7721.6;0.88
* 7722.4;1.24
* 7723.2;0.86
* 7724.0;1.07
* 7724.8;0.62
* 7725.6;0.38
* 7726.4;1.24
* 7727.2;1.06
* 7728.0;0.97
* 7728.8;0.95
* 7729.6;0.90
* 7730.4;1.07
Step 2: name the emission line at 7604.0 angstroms Mg II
